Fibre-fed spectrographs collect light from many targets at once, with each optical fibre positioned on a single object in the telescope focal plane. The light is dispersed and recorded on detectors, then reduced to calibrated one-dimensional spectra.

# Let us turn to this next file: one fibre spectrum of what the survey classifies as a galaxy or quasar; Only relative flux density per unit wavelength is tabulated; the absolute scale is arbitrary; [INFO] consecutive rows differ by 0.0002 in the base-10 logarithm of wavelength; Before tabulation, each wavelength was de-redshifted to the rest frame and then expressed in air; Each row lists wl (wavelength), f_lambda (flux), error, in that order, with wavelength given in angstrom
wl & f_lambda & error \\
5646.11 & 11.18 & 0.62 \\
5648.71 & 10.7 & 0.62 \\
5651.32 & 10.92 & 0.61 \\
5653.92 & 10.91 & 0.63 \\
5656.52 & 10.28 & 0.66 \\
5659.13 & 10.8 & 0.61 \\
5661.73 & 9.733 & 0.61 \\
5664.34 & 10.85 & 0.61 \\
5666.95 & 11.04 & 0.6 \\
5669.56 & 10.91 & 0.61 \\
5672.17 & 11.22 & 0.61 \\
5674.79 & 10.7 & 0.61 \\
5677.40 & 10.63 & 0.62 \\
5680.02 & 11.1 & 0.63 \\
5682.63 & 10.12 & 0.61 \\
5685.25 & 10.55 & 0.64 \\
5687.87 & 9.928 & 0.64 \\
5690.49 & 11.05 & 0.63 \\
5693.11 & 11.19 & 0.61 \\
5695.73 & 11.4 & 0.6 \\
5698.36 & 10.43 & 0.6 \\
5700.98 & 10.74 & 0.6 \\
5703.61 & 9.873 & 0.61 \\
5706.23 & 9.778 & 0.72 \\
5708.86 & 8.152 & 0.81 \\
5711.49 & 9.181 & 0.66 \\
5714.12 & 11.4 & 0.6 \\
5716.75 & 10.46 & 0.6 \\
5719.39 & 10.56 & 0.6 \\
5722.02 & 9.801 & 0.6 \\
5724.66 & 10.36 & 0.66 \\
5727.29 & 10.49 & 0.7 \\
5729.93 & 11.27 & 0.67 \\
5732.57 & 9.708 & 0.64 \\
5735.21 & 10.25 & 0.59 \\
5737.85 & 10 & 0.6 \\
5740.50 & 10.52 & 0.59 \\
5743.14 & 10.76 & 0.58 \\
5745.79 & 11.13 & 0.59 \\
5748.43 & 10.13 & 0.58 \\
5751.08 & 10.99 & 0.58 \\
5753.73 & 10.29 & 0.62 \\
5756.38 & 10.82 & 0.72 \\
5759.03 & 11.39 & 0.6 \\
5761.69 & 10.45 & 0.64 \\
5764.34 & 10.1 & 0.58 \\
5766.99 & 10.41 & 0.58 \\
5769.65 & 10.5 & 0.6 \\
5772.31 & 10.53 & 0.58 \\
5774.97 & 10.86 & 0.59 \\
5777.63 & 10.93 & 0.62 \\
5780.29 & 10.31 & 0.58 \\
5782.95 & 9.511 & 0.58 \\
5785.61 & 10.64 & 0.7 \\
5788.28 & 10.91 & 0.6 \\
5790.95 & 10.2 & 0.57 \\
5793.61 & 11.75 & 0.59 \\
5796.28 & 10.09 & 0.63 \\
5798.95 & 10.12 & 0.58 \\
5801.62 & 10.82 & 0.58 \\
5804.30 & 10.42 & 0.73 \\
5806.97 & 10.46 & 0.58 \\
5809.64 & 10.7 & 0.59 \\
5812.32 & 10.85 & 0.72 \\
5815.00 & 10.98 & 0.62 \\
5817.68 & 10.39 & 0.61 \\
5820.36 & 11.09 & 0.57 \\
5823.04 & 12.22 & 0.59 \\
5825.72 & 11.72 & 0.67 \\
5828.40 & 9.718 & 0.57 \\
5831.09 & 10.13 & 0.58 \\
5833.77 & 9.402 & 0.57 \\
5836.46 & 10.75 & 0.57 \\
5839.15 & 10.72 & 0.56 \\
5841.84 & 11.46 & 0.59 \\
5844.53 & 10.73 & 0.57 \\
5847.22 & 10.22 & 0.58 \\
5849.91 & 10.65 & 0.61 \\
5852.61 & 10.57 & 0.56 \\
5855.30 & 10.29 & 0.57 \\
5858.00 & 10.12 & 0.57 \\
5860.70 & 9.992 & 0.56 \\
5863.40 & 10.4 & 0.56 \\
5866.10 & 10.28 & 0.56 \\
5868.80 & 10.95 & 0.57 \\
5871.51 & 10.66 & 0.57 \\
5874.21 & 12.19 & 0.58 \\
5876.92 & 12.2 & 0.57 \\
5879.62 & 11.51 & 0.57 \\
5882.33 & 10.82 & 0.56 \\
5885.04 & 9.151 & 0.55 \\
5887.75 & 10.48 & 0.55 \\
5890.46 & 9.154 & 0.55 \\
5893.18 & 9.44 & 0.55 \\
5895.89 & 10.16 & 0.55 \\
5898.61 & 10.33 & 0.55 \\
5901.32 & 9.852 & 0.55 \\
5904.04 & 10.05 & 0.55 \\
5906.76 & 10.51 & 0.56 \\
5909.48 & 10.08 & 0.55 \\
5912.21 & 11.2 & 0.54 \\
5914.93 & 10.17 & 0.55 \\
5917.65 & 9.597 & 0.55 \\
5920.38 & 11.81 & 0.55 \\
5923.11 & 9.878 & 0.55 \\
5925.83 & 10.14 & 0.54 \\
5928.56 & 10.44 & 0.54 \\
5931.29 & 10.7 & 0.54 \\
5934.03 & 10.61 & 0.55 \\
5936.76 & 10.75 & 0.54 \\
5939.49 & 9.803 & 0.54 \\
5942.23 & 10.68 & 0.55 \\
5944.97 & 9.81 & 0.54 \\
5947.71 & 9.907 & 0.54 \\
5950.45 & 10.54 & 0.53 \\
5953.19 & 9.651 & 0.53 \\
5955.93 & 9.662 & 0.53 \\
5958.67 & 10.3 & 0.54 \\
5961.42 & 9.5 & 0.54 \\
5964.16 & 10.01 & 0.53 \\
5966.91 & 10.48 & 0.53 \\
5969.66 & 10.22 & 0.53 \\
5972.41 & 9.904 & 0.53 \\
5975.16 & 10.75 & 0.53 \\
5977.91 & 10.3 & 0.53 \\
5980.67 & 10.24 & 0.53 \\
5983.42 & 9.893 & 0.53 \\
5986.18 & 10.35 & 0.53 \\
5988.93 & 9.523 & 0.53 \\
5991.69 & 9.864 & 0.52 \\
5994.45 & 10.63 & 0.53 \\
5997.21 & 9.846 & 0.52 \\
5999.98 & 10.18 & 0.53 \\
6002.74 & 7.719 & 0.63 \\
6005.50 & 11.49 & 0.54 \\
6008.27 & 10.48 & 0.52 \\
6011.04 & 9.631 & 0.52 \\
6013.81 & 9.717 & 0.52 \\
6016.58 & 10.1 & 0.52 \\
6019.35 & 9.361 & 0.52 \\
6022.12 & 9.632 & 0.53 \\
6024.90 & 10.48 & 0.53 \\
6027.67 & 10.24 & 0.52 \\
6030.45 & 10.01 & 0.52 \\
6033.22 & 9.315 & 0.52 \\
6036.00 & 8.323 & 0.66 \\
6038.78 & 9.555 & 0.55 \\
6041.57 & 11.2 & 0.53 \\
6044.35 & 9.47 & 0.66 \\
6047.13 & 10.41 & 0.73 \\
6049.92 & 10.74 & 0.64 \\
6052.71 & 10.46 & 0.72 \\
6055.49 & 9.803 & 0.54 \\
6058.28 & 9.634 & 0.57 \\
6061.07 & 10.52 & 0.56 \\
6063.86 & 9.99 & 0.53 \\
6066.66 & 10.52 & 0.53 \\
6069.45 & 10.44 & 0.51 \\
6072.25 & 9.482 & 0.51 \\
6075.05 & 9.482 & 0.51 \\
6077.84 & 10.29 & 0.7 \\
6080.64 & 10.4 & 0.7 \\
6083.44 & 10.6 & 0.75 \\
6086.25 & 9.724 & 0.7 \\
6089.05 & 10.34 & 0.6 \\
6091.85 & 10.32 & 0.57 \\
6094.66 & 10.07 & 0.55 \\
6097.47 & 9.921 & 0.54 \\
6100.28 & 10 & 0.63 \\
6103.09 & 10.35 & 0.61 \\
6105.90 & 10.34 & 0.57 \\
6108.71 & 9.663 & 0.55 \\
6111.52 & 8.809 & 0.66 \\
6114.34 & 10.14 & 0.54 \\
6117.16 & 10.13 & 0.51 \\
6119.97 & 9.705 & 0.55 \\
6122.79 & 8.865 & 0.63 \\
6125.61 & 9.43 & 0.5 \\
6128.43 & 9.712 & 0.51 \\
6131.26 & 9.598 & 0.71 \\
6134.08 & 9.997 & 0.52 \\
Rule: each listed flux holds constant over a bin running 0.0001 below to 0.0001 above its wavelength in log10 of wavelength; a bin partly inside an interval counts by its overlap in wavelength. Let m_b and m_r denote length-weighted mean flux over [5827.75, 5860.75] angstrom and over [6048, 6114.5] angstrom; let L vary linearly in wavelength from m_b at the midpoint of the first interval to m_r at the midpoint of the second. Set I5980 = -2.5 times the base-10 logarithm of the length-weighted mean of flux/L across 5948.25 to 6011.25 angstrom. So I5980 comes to 0.02 mag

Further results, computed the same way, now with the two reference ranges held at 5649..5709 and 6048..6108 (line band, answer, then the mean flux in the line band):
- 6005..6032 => 0.017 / 10.1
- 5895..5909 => 0.018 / 10.2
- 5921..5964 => 0.013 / 10.2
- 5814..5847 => -0.034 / 10.8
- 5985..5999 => 0.022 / 10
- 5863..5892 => -0.035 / 10.7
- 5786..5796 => -0.037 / 10.8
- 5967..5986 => 0.003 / 10.2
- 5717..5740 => 0.022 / 10.3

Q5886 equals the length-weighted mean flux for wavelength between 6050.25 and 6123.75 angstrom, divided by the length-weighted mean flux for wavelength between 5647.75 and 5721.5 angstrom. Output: 1.0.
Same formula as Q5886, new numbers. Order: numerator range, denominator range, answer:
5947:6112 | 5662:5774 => 0.95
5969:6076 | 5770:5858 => 0.94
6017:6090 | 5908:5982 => 0.98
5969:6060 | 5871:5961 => 0.96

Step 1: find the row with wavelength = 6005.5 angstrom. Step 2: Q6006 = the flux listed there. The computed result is 11.49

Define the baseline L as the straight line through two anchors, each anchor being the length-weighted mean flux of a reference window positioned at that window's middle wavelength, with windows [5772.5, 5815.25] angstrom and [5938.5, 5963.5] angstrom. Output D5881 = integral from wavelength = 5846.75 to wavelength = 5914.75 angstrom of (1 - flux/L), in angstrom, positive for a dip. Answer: -1.3 angstrom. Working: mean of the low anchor 10.6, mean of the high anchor 9.99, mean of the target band 10.4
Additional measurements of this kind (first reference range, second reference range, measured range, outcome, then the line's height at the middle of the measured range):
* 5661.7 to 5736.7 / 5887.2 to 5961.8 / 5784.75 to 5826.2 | -2.0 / 10.3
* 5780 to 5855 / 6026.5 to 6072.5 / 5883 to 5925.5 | 1.1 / 10.4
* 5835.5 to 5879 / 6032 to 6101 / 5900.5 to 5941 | 0.7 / 10.6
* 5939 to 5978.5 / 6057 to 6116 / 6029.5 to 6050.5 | 0.5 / 10.1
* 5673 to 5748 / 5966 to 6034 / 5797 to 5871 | -2.5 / 10.2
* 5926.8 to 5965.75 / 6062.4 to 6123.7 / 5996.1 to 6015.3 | 0.4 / 10.1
